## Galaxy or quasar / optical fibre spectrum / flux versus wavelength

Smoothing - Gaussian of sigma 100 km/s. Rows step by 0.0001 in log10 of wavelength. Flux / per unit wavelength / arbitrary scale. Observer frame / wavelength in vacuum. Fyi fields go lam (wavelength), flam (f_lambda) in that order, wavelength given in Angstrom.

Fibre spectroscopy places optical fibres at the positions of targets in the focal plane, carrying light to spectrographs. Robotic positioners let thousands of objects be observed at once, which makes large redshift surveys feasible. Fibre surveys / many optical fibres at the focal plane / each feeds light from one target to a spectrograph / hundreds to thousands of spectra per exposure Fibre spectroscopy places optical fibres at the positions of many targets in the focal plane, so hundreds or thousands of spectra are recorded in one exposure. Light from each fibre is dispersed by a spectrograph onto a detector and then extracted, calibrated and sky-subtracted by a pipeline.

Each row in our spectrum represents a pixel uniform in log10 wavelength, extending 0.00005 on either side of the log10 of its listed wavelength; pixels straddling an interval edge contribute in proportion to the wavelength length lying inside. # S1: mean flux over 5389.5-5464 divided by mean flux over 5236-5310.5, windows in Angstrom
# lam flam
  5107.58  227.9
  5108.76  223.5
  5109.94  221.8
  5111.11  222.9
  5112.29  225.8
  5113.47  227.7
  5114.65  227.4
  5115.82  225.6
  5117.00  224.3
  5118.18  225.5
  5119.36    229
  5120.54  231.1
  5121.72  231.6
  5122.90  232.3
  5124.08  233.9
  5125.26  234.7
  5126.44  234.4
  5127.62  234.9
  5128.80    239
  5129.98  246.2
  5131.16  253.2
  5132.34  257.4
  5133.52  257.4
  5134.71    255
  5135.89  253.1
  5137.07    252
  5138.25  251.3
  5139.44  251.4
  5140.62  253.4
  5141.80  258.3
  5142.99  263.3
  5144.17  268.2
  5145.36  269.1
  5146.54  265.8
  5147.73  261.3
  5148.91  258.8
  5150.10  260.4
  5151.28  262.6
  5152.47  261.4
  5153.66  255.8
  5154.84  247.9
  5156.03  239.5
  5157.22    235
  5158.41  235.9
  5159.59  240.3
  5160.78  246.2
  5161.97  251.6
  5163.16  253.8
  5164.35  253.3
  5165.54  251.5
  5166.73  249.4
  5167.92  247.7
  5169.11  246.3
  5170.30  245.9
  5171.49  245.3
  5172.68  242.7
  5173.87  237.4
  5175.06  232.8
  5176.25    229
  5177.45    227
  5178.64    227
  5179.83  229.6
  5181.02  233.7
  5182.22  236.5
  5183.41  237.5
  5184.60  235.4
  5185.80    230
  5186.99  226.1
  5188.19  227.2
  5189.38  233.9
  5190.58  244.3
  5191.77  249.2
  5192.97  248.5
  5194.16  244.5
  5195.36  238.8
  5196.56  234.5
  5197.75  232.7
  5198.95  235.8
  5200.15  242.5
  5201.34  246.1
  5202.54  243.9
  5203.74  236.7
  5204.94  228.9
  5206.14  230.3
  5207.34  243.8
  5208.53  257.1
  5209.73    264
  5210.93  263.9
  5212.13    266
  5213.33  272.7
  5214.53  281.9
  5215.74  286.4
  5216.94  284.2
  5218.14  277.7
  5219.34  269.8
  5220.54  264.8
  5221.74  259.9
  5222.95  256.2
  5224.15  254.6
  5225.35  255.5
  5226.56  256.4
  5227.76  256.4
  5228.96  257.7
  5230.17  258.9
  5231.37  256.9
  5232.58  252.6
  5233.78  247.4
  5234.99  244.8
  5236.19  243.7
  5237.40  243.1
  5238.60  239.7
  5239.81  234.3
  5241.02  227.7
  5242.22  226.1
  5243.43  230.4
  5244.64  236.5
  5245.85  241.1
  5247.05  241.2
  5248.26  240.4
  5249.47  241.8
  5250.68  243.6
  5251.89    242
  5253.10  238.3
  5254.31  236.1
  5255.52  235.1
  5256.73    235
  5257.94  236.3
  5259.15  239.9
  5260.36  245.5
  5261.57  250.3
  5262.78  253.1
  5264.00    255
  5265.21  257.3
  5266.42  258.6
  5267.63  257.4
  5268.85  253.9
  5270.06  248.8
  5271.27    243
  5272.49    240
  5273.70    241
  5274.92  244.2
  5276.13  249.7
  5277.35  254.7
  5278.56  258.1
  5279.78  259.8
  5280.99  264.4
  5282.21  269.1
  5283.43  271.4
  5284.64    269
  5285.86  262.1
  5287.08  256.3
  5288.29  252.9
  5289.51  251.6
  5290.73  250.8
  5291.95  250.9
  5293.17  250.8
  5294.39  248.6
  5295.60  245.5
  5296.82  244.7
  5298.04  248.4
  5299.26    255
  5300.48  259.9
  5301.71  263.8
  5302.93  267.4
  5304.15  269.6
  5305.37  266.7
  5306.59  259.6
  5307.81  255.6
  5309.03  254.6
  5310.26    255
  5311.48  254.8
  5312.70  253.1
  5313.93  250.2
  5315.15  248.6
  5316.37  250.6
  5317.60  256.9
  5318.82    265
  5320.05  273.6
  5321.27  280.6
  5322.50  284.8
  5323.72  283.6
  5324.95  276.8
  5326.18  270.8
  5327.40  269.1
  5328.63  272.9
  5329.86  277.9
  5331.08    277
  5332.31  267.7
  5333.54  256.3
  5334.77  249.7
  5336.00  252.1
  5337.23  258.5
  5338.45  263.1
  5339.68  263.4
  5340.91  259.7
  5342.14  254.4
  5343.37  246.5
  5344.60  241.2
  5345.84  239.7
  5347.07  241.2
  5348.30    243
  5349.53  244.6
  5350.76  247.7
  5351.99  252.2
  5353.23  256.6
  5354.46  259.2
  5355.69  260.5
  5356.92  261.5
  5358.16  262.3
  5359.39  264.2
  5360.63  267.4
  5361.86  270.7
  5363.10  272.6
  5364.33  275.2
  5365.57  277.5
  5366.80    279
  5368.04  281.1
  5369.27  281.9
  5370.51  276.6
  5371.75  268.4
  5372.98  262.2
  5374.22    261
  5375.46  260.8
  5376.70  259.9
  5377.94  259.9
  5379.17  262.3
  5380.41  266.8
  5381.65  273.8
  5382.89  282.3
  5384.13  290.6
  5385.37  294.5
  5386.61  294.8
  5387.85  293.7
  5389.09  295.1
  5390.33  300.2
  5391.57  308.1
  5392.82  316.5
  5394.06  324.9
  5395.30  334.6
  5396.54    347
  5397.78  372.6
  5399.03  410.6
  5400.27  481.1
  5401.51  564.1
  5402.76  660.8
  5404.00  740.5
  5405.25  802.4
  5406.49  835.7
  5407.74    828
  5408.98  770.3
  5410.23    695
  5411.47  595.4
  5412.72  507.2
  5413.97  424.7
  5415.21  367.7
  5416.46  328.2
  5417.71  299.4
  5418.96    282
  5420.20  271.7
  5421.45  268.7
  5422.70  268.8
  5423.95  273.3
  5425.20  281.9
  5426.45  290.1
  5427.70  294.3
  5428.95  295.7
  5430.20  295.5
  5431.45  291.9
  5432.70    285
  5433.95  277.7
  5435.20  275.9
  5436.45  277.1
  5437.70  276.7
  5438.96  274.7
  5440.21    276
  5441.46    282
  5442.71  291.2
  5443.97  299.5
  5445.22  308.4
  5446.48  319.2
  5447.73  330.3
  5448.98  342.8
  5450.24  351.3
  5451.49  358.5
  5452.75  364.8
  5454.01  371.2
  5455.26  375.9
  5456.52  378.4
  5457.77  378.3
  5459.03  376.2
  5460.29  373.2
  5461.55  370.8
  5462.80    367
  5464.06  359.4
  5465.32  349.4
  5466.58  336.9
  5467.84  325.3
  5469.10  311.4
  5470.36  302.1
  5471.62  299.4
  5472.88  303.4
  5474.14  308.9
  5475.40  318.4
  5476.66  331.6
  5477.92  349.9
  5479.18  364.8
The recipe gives 1.6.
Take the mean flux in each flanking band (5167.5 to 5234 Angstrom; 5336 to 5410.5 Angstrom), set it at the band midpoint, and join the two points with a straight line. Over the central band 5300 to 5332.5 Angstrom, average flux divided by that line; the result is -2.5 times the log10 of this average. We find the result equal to 0.17 mag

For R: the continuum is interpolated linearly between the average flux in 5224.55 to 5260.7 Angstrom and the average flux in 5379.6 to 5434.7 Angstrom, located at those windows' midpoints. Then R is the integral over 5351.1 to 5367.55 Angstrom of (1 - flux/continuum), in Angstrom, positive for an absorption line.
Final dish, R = 4.1 Angstrom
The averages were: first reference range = 243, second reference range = 399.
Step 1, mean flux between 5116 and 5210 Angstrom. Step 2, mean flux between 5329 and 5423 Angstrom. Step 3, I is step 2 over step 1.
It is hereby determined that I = 1.39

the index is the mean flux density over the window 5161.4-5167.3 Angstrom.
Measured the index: 252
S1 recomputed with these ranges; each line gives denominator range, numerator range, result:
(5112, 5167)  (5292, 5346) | 1.06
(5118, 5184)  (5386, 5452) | 1.57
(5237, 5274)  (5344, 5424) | 1.45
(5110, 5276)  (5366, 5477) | 1.45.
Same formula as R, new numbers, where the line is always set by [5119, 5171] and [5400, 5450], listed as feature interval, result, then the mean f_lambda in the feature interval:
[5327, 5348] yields 5.7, 258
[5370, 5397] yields 6.5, 288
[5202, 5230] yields 2.8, 260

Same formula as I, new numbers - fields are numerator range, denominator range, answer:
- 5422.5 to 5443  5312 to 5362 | 1.09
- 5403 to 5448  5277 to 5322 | 1.52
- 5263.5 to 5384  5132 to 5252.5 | 1.05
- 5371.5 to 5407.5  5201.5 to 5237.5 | 1.49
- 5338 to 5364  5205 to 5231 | 0.98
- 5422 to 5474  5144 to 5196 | 1.30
